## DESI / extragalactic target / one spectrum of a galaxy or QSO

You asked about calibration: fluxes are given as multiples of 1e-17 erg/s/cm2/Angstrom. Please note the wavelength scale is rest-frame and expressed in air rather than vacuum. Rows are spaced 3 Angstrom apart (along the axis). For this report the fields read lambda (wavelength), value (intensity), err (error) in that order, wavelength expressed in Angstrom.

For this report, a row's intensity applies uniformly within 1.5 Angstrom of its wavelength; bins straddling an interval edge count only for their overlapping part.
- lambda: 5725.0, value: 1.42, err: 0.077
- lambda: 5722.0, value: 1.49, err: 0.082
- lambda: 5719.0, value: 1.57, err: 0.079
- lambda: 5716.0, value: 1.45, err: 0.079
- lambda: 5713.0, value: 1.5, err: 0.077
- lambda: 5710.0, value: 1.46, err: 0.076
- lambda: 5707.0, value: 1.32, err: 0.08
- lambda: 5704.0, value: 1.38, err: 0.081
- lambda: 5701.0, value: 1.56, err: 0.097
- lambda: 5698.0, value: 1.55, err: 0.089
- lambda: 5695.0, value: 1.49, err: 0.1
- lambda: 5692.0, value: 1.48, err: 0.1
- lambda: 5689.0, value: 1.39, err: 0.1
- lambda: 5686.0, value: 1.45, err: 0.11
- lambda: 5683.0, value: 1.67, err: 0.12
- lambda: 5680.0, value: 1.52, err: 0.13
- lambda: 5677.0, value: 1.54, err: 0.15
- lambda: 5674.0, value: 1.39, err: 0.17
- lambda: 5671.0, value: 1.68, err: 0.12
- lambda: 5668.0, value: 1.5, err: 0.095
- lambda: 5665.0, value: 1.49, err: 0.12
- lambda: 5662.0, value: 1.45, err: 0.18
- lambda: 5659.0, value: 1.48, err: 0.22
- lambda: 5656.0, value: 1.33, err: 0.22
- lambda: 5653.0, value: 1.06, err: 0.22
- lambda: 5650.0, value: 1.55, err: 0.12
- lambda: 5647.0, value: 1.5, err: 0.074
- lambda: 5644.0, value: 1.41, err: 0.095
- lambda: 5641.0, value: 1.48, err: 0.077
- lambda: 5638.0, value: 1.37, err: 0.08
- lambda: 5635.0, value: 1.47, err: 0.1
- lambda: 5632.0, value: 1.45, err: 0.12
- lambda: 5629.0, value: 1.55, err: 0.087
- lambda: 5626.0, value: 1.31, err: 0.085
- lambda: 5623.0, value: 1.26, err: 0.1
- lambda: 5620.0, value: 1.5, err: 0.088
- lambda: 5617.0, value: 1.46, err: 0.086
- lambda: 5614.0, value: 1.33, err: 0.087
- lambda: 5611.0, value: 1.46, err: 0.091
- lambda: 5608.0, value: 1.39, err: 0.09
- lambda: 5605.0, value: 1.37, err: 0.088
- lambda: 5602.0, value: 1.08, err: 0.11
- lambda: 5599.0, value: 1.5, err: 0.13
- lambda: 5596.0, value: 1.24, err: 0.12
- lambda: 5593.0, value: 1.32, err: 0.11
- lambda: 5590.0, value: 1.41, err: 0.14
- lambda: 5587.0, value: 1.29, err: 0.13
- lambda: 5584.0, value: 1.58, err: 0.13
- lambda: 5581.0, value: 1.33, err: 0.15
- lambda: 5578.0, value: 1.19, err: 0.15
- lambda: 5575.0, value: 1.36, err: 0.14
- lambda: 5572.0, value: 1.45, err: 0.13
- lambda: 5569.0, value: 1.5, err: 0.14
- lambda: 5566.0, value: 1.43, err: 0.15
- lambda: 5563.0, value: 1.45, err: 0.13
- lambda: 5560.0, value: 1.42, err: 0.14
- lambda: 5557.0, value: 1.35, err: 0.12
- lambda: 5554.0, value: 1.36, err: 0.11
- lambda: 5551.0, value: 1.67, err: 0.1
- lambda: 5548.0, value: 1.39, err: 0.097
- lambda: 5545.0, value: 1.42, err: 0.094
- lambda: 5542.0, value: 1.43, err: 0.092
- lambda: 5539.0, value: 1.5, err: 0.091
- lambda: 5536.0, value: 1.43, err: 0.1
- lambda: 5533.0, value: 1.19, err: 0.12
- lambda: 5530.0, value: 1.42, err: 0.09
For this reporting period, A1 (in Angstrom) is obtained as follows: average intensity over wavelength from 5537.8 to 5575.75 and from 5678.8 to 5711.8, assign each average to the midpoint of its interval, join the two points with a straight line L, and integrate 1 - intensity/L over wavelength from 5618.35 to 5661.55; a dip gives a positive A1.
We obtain 1.60 Angstrom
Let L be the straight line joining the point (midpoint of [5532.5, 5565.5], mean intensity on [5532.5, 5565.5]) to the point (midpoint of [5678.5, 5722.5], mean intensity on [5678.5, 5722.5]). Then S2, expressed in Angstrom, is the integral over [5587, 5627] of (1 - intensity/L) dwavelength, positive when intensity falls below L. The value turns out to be 2.6 Angstrom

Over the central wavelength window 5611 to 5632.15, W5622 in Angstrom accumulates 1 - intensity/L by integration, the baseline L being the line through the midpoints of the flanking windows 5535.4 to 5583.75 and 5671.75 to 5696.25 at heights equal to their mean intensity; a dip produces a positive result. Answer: 0.7 Angstrom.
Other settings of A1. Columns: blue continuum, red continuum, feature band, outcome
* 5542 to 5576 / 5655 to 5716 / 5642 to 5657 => 1.0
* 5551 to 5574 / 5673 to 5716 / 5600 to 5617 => 1.3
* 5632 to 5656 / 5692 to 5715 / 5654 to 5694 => -1.4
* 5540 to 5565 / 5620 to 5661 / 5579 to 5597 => 0.8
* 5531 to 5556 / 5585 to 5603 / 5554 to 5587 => -0.7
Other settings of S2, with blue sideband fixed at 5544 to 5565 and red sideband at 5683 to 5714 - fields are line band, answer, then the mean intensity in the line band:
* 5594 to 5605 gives 1.20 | 1.29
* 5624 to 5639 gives 0.28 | 1.43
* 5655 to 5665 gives 0.17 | 1.43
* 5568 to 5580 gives 0.61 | 1.37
